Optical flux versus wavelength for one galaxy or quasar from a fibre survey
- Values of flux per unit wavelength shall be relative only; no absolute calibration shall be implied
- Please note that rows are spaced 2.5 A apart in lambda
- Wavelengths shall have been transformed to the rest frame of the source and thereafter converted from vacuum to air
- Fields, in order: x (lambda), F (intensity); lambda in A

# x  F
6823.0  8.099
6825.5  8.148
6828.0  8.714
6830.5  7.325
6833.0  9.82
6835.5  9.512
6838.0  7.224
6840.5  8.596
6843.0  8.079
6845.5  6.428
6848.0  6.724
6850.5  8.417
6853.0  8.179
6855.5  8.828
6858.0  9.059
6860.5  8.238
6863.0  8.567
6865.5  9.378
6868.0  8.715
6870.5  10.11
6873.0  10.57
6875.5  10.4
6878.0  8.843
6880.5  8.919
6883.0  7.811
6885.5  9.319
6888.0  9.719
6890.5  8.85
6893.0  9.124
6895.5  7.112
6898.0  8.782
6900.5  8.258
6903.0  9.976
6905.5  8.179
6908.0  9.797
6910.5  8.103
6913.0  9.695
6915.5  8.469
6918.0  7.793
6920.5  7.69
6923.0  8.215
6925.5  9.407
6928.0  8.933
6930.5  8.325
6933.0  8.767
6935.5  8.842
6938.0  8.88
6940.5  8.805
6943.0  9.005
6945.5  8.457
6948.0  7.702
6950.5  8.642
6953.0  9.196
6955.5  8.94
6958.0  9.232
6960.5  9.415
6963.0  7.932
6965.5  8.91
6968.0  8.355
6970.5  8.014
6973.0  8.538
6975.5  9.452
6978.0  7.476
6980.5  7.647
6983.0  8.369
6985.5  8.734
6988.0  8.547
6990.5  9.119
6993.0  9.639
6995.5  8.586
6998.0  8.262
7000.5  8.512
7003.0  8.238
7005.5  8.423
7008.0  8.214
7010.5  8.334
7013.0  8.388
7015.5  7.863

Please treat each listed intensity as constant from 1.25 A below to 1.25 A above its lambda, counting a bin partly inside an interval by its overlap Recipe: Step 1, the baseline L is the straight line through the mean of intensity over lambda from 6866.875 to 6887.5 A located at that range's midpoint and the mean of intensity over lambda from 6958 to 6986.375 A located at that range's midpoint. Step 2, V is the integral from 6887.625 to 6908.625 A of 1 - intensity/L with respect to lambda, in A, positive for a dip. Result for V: 0.8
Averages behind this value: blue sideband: 9.35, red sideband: 8.47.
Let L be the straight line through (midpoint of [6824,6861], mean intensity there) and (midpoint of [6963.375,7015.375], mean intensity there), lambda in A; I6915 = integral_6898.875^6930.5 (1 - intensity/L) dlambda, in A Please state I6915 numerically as -1.35 A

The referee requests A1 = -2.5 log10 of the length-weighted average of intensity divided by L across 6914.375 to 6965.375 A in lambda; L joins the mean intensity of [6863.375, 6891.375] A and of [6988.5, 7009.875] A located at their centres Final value 0.04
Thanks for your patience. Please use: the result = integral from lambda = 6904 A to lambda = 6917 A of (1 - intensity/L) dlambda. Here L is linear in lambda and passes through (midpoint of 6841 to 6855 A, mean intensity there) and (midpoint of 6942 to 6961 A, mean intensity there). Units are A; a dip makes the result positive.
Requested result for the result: -0.77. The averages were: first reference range 7.69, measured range 8.85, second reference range 8.8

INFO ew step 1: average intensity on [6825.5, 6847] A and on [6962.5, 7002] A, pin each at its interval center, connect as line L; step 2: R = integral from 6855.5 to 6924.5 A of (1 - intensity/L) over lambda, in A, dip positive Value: -4.7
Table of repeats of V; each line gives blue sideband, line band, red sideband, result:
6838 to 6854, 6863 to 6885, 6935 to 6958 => -3.6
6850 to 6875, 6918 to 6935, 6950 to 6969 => 0.8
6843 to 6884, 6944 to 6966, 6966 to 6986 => -0.8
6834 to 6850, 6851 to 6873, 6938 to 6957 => -2.7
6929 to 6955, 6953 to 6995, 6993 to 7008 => -0.4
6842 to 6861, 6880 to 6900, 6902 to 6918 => -0.2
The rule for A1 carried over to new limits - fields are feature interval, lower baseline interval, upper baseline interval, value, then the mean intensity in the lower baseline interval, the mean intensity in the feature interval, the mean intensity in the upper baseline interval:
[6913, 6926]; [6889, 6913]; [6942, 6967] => 0.046 mag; 8.75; 8.38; 8.74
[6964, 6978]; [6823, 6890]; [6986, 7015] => 0.005 mag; 8.67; 8.54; 8.56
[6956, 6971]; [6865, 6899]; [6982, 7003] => 0.015 mag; 9.11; 8.69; 8.7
